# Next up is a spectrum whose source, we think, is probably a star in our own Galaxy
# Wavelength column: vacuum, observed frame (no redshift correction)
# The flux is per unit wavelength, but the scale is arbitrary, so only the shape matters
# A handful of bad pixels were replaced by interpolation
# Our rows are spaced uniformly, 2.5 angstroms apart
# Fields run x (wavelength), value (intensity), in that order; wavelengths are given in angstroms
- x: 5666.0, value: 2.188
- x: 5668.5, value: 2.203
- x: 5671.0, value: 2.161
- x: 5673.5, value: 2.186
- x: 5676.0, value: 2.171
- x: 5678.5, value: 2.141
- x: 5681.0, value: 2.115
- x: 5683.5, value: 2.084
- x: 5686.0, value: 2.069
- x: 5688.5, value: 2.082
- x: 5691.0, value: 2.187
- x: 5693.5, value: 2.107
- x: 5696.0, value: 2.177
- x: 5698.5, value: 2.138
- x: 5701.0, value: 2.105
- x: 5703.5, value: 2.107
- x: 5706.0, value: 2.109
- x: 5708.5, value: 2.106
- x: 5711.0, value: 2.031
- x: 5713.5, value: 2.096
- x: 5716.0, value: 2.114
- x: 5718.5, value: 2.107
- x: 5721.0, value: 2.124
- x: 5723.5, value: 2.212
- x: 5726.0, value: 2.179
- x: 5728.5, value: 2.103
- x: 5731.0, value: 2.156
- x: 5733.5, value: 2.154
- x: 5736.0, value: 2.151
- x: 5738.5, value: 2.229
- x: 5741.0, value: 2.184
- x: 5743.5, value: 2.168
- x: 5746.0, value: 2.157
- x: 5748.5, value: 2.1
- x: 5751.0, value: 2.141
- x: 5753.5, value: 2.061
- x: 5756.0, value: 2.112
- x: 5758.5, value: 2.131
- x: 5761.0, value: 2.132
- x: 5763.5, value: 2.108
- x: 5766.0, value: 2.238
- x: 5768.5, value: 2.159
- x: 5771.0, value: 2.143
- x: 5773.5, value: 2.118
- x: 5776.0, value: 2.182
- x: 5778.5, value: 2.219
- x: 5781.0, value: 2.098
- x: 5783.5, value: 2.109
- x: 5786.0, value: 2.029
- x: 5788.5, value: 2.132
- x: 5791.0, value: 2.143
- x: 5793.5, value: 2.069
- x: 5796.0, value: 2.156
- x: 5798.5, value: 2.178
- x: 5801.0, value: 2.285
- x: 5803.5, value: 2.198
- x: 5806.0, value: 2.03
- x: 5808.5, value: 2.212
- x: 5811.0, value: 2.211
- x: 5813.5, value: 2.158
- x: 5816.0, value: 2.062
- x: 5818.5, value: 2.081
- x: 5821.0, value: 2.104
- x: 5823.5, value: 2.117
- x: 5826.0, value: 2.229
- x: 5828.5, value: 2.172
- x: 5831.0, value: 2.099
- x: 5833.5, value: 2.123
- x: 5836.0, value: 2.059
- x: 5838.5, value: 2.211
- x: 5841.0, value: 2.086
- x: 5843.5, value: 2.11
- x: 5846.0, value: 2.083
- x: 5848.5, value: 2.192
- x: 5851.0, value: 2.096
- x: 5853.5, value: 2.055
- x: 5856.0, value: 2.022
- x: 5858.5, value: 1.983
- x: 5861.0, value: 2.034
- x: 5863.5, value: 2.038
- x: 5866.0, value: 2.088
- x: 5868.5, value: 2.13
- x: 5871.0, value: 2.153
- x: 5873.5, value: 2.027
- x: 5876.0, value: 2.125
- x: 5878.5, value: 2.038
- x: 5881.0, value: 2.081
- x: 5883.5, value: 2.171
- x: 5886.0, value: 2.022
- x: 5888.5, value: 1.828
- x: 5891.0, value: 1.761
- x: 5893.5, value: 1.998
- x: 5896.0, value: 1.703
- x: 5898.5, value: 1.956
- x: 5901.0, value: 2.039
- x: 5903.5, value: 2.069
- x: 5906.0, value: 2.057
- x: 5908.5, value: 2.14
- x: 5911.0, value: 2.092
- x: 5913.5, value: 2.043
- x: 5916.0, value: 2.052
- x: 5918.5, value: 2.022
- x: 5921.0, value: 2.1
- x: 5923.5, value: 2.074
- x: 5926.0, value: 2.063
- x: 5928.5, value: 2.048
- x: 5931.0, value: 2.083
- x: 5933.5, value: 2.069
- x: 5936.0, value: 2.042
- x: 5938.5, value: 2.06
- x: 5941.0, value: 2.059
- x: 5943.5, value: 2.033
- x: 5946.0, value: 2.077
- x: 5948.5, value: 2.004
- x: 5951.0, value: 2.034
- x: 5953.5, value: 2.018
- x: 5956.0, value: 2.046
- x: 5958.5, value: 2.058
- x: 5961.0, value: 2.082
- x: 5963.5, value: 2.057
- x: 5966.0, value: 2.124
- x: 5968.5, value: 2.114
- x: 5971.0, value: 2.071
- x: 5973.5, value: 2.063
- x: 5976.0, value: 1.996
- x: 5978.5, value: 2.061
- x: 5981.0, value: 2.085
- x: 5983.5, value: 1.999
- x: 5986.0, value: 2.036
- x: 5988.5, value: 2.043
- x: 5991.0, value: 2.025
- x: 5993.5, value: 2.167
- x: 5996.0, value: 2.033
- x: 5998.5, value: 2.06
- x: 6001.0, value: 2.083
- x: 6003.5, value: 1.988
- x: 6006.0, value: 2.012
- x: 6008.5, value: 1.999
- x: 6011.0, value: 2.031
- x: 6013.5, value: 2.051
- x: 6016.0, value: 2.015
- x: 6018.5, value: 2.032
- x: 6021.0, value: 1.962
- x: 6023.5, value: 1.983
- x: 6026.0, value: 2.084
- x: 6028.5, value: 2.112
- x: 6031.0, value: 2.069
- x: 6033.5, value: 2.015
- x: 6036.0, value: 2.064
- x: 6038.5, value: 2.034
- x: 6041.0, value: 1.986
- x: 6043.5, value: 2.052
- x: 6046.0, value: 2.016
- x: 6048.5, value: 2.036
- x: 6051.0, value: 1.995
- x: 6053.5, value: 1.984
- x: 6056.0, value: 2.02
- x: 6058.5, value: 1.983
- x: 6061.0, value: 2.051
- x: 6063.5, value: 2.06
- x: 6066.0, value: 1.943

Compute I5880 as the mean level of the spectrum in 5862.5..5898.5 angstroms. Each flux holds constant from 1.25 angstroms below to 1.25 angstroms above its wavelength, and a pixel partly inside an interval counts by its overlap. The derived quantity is 2.01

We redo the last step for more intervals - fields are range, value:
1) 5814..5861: 2.1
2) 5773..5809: 2.14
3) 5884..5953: 2.02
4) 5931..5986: 2.06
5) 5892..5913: 2.01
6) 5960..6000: 2.06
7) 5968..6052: 2.04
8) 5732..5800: 2.14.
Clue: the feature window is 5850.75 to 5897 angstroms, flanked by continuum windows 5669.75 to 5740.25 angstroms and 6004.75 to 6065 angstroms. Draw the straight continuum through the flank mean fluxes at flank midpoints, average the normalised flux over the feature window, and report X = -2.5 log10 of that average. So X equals 0.03 mag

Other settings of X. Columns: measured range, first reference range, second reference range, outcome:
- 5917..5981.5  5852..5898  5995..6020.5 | -0.02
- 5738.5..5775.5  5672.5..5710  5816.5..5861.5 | -0.01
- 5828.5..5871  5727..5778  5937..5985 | 0.01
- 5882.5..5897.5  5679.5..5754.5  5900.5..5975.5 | 0.09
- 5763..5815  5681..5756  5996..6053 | -0.02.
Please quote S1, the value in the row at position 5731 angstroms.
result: 2.156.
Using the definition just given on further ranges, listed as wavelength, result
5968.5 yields 2.114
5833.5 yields 2.123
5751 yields 2.141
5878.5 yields 2.038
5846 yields 2.083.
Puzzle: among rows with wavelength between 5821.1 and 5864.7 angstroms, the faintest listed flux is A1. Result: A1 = 1.983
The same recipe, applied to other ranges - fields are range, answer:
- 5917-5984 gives 1.996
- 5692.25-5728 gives 2.031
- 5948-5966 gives 2.004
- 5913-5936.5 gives 2.022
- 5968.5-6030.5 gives 1.962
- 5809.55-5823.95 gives 2.062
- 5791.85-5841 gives 2.03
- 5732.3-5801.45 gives 2.029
